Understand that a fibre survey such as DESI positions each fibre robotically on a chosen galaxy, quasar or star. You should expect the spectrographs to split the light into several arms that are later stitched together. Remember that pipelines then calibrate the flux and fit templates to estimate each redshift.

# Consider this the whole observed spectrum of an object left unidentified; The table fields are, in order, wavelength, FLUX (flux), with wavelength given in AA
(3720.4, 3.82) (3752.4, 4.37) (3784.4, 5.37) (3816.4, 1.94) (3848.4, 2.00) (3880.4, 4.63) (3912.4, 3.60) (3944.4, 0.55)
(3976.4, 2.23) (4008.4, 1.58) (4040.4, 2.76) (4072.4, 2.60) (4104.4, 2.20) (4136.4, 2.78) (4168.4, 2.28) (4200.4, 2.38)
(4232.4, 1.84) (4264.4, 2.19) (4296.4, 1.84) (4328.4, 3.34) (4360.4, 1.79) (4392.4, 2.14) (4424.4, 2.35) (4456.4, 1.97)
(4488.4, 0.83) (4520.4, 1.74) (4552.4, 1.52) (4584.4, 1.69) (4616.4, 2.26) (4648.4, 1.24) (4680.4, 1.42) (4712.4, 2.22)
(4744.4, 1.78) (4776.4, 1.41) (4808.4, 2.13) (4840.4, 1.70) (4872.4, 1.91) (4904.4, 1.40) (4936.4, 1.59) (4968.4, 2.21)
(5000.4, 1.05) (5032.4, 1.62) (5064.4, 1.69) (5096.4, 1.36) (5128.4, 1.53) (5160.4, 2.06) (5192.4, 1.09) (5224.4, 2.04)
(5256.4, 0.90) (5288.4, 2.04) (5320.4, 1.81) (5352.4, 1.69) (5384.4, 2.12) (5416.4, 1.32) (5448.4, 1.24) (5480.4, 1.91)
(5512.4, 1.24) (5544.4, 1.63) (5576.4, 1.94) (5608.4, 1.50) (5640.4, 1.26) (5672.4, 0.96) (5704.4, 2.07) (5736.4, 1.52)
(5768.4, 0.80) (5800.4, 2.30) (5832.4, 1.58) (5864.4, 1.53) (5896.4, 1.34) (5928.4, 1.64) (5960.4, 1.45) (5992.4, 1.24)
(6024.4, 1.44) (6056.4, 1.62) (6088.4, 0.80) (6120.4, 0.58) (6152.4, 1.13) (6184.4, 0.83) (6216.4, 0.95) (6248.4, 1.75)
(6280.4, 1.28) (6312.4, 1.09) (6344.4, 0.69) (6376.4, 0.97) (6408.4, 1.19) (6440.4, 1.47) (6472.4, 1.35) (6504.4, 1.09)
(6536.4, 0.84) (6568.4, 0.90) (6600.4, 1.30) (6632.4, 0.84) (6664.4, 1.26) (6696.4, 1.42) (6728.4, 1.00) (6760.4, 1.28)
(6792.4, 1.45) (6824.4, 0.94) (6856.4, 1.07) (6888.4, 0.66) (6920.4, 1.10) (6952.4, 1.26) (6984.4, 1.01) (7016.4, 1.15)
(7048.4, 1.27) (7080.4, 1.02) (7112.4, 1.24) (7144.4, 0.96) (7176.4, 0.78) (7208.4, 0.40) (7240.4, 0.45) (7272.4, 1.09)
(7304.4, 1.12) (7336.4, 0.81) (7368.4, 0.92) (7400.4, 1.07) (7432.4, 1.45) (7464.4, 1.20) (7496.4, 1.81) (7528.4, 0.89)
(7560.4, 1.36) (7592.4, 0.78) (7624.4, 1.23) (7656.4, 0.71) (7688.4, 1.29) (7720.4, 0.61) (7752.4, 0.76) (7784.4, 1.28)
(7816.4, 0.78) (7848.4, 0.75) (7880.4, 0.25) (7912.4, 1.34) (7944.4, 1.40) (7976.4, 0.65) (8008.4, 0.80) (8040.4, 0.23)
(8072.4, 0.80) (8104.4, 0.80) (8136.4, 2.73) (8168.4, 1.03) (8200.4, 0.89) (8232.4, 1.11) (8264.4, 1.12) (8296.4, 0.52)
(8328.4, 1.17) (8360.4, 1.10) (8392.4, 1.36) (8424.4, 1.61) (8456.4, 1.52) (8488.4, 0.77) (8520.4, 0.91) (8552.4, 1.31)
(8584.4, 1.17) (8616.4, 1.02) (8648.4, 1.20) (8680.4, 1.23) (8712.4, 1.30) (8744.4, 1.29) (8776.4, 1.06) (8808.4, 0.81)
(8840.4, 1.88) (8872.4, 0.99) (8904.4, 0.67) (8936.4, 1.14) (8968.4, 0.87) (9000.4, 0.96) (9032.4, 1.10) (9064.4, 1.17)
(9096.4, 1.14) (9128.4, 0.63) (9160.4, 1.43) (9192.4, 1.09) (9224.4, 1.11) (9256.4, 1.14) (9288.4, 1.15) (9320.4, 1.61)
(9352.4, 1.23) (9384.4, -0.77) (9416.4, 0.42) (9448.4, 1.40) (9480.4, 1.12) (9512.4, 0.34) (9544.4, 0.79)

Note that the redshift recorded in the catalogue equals 1.183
